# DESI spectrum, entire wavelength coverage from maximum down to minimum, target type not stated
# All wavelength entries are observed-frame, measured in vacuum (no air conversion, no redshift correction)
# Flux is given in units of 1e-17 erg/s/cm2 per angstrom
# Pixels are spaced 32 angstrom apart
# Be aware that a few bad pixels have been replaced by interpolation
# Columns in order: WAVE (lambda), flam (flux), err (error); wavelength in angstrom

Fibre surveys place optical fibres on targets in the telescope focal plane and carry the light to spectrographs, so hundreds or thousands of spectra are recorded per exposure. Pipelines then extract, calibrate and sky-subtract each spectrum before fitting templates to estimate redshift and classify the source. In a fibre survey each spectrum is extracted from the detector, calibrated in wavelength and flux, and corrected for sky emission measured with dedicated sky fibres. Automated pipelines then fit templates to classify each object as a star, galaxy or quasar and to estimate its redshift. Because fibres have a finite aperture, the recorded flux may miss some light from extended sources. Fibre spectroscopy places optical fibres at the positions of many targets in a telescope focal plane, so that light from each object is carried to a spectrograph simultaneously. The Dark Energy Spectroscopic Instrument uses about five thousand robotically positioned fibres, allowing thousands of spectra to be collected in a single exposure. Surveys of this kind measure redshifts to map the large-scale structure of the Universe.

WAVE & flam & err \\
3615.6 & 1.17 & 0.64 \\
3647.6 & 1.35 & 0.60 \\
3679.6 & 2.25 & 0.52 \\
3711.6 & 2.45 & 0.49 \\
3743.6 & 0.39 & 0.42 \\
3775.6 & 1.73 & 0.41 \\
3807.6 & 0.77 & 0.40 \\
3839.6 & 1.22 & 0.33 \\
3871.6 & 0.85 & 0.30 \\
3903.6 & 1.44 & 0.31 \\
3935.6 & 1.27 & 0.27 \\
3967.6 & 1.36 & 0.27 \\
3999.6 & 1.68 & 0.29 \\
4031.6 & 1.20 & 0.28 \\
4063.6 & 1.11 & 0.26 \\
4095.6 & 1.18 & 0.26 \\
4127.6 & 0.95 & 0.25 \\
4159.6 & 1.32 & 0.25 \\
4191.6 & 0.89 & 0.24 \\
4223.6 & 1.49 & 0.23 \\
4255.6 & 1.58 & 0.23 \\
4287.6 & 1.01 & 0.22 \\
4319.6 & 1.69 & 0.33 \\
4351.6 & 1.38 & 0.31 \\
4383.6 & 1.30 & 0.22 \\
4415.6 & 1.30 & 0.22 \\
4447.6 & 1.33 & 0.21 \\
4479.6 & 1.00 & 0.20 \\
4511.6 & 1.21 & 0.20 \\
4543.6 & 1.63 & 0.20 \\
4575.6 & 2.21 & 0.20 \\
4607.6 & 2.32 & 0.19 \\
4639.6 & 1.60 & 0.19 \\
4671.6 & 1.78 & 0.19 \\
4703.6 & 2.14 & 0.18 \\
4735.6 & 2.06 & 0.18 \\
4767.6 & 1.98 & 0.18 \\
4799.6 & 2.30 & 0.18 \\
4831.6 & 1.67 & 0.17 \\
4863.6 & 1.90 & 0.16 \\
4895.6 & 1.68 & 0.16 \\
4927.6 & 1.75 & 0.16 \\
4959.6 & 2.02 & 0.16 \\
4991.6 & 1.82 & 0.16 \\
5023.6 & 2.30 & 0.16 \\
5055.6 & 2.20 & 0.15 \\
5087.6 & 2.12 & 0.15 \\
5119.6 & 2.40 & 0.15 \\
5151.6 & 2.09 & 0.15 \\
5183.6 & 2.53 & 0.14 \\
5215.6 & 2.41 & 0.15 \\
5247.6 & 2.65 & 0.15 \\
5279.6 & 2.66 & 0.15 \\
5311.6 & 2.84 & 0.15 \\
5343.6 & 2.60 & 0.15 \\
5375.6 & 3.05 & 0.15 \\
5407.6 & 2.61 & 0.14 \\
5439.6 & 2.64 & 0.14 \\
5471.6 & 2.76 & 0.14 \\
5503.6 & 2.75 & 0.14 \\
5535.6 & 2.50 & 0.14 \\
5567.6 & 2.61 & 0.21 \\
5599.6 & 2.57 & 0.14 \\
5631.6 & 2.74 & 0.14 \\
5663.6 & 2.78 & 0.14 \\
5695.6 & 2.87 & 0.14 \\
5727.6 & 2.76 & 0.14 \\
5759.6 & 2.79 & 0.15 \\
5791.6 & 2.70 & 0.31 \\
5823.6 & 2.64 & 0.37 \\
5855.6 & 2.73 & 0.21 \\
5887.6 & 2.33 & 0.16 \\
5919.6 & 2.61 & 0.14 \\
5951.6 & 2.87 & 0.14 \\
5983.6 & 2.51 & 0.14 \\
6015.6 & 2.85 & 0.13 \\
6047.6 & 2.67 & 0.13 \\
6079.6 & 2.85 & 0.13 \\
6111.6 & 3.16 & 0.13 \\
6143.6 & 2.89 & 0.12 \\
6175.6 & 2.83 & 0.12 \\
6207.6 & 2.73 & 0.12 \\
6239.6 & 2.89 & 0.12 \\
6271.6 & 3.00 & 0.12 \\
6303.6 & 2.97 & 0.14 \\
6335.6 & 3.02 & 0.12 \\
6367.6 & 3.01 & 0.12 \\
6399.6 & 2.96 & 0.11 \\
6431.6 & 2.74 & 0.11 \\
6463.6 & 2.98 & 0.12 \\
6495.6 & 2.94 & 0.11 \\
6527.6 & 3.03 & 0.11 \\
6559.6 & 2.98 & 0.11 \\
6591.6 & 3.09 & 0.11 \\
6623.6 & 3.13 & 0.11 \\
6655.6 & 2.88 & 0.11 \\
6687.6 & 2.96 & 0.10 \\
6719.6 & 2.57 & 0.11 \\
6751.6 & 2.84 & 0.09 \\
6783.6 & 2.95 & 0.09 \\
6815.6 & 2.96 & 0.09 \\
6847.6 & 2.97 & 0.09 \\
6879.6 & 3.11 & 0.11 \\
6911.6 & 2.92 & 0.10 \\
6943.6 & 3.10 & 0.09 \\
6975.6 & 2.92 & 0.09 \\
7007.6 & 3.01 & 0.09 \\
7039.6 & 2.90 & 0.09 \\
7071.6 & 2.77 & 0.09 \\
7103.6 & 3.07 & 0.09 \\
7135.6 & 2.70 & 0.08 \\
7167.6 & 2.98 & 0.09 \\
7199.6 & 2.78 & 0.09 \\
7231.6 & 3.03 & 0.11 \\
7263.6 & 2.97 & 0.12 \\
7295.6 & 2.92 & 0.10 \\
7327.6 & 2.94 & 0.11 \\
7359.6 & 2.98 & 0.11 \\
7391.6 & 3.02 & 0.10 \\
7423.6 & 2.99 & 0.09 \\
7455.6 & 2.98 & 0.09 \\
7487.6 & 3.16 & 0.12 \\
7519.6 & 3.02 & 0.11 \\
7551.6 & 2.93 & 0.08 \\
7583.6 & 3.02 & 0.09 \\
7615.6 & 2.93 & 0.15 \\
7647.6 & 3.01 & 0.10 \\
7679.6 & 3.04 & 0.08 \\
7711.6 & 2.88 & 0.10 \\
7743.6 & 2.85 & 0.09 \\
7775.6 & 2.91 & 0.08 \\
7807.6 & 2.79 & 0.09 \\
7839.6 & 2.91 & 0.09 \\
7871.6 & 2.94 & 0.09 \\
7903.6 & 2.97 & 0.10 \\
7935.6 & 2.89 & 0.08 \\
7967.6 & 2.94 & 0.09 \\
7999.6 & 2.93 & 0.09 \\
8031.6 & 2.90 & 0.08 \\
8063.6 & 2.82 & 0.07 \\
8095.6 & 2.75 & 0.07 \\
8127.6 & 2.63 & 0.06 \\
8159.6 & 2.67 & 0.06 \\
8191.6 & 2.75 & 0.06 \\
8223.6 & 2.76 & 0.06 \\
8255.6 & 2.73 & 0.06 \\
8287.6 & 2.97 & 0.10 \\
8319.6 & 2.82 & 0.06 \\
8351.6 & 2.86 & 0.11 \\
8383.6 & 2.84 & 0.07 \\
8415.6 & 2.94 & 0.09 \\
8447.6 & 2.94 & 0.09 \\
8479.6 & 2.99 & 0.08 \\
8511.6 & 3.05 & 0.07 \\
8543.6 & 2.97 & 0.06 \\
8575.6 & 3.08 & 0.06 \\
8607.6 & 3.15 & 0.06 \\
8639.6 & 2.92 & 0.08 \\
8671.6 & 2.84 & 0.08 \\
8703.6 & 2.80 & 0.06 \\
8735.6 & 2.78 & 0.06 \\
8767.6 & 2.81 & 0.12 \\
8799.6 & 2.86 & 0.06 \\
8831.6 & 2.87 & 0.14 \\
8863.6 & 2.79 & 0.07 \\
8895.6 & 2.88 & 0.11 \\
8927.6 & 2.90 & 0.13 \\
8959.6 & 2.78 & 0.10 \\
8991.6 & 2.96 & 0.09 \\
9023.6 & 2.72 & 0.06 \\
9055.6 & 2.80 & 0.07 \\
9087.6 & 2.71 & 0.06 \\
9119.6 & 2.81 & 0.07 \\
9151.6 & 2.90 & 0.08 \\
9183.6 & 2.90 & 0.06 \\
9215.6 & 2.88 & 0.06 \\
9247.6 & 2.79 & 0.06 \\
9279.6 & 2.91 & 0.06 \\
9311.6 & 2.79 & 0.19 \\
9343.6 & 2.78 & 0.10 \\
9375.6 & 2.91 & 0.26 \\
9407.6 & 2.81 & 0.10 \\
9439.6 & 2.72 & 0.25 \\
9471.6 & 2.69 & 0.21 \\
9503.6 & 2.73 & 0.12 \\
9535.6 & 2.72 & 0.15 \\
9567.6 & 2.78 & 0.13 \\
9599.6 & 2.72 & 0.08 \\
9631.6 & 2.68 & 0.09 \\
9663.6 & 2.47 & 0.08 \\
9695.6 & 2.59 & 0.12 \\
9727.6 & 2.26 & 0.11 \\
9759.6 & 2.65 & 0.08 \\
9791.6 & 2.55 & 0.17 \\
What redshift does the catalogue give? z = 0.139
